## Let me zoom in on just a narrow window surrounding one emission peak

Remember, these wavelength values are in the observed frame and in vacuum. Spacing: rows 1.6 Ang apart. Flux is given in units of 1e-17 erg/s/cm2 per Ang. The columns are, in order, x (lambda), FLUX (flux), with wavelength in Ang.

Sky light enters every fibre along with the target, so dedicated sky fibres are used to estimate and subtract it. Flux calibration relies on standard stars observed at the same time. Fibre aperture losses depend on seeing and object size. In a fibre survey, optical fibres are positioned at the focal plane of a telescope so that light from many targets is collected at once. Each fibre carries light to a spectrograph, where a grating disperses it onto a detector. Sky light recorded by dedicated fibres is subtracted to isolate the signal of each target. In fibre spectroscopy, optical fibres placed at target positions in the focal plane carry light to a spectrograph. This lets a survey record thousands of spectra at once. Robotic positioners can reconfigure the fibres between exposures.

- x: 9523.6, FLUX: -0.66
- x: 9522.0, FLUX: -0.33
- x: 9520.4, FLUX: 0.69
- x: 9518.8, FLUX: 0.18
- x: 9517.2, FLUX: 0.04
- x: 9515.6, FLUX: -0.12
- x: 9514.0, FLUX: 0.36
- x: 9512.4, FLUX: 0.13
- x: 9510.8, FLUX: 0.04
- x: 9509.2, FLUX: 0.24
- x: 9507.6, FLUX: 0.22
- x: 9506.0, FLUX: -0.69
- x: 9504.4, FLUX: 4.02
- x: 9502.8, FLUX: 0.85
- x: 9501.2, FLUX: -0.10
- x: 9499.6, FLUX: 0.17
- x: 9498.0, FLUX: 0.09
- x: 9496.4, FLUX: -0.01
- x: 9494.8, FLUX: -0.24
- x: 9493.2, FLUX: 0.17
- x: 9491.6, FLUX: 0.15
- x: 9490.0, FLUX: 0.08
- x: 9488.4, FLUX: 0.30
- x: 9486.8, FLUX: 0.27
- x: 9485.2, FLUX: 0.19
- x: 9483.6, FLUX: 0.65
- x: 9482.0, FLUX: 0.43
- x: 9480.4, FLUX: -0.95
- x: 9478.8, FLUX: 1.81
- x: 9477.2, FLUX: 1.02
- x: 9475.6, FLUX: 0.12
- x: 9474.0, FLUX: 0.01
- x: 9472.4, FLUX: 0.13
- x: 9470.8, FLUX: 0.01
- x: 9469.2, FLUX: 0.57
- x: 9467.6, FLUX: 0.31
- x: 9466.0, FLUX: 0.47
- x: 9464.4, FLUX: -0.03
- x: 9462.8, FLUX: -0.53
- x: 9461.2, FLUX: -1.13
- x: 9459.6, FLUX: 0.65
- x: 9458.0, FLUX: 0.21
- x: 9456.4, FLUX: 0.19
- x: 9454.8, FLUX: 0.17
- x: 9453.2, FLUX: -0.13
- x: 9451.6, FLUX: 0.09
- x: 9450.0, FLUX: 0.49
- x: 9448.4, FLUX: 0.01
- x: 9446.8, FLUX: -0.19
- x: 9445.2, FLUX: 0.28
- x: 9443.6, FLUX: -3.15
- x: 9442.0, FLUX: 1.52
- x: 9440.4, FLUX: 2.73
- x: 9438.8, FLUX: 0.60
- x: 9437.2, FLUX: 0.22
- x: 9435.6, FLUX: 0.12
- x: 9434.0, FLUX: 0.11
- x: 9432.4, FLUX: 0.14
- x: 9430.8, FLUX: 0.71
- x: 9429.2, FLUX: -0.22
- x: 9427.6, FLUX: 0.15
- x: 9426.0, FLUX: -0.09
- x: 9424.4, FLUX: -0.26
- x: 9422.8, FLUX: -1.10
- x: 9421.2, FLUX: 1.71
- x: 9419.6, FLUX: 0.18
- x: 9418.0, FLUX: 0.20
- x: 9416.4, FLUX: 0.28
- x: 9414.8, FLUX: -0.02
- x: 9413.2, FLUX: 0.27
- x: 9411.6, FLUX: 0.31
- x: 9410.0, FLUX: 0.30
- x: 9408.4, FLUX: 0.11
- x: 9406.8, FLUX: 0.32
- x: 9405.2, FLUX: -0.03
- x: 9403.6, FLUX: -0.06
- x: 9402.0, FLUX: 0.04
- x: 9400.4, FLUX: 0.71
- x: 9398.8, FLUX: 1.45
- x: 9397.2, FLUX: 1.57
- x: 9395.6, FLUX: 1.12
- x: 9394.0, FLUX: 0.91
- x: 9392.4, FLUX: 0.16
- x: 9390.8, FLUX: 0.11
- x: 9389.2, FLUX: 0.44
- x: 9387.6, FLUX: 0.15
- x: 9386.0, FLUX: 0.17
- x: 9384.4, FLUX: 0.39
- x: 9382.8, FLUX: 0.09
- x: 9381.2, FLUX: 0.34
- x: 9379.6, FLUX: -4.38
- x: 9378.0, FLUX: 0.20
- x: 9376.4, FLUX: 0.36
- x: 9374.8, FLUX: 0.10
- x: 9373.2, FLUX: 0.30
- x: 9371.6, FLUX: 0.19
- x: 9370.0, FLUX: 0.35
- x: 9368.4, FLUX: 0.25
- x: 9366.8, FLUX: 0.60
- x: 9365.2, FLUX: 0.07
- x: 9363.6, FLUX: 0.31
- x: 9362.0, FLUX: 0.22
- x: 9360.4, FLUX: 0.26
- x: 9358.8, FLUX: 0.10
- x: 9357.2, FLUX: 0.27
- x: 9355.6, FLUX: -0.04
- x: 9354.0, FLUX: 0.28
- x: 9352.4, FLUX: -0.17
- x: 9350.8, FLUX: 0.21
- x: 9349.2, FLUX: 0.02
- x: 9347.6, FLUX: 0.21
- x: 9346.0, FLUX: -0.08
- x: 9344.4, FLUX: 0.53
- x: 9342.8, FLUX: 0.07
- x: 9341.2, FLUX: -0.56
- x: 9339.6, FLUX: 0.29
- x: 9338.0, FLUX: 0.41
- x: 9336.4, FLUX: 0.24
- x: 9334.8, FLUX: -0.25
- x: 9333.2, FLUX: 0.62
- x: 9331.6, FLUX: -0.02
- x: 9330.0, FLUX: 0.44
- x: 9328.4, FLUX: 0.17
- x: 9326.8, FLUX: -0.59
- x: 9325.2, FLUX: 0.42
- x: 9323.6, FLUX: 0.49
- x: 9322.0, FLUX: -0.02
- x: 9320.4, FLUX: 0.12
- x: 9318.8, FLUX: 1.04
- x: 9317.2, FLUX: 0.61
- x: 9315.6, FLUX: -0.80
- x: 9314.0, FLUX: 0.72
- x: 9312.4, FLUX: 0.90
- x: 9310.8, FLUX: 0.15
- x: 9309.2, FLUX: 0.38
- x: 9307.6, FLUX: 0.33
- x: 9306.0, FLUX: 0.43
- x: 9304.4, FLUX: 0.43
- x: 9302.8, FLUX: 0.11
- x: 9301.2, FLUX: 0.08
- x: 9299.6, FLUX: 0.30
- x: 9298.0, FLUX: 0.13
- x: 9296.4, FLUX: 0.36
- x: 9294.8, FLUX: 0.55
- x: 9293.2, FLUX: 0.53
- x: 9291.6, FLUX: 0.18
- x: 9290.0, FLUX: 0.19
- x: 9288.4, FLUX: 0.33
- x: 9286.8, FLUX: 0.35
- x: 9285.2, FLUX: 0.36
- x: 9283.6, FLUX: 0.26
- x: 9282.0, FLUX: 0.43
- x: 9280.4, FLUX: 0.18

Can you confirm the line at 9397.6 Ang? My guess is H-beta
